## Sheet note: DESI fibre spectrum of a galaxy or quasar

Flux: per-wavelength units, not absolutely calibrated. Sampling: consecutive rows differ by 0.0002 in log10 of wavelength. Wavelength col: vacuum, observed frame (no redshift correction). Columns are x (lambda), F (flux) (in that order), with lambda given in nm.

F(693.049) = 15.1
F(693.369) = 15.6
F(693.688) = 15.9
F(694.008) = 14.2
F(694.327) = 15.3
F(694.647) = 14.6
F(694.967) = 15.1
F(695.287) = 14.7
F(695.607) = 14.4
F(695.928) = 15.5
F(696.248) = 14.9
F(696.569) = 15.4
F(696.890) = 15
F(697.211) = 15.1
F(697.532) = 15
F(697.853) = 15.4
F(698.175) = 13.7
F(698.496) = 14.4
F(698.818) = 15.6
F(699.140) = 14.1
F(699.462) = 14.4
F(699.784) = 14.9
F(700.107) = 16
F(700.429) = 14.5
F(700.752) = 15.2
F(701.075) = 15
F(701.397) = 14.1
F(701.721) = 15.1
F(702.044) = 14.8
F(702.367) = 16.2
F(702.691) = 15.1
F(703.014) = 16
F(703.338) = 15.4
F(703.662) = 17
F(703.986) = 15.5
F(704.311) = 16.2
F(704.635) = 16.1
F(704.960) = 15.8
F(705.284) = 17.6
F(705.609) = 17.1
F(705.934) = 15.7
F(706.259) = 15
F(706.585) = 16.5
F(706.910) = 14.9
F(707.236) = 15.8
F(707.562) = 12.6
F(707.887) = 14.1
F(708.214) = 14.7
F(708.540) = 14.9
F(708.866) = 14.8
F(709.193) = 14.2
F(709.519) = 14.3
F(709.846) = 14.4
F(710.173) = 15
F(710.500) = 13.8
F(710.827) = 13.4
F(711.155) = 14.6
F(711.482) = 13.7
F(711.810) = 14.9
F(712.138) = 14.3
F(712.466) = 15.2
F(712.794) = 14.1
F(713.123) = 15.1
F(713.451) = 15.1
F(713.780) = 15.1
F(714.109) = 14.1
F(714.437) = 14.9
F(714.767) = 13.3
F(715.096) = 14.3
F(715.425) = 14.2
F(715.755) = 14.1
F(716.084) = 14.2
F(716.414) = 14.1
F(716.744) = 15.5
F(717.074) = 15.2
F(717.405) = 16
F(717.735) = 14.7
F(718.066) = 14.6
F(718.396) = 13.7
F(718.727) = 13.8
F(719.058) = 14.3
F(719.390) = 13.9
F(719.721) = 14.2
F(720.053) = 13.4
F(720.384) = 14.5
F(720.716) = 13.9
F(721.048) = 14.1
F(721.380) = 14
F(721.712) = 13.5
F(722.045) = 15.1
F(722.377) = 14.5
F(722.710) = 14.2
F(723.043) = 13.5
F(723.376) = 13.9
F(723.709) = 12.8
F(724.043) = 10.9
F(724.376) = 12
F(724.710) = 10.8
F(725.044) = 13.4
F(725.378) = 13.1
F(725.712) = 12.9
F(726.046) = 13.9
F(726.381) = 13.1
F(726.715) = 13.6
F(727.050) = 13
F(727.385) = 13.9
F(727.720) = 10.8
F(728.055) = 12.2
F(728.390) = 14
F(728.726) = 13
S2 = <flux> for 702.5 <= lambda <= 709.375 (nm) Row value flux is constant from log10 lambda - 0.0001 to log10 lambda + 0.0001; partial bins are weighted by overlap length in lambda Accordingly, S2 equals 15.5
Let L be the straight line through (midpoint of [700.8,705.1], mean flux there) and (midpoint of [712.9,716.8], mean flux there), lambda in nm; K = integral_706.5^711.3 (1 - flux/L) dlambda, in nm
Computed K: 0.16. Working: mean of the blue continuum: 15.6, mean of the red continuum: 14.5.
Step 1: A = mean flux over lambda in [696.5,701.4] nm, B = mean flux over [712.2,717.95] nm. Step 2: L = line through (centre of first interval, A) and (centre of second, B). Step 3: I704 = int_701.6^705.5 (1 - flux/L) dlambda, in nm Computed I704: -0.29 nm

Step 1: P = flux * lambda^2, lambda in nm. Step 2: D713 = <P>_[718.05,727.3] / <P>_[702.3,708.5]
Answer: 0.9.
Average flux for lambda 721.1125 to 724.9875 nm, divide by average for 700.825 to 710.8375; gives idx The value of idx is 0.87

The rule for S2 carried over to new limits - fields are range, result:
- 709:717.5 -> 14.5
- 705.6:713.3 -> 14.7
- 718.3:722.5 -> 14.1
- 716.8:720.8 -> 14.4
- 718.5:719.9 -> 14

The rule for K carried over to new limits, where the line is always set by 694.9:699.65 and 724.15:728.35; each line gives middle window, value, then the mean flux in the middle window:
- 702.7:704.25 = -0.16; 15.9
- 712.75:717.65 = -0.40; 14.6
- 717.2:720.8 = -0.28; 14.3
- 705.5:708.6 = -0.21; 15.1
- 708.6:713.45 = -0.21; 14.4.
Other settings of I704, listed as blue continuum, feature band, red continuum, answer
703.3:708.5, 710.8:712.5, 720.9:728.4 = 0.057 nm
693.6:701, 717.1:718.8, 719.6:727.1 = -0.116 nm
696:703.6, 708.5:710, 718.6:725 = -0.010 nm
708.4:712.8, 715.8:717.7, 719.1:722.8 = -0.091 nm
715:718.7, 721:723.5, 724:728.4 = -0.114 nm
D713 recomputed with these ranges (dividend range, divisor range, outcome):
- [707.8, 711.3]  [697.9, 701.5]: 1.00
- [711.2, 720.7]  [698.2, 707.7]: 0.97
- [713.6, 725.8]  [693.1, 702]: 0.99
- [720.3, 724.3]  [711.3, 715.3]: 0.97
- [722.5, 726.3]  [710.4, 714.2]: 0.92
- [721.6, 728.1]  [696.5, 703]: 0.94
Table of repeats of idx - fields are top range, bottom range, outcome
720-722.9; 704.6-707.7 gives 0.90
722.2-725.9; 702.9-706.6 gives 0.80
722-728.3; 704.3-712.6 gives 0.87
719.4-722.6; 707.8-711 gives 0.98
